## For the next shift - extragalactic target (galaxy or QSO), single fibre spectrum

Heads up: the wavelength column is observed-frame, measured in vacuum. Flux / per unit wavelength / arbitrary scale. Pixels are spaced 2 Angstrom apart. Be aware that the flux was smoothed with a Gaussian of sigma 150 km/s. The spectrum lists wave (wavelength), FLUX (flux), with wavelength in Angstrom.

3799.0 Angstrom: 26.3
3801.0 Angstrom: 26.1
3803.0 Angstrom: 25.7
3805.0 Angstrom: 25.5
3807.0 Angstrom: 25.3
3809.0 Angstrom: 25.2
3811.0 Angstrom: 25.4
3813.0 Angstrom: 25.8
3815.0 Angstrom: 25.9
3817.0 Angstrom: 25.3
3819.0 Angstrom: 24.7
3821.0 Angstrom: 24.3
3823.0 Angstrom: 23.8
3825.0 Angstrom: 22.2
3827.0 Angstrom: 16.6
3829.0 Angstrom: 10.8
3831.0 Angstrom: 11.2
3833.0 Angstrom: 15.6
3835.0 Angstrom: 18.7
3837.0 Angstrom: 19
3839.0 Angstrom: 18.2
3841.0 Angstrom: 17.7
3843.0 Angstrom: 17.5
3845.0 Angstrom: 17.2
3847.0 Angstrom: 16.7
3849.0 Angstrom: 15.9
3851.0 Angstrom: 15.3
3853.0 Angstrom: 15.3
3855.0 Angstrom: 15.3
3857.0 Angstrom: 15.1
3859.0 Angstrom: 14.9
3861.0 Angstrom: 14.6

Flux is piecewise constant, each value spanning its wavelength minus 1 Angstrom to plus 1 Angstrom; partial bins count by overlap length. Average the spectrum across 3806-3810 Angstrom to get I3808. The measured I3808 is 25.2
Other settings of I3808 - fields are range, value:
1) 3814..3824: 24.8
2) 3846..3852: 16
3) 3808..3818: 25.5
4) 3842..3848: 17.1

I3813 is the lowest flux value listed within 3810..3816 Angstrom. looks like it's 25.4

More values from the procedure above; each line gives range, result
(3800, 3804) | 25.7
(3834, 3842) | 17.7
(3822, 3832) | 10.8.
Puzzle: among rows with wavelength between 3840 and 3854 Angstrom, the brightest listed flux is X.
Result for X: 17.7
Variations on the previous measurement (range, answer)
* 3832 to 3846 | 19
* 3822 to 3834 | 23.8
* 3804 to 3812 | 25.5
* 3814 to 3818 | 25.9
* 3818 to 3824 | 24.7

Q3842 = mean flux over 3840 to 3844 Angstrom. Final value 17.6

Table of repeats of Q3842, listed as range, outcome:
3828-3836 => 14.1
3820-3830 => 19.5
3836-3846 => 17.9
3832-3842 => 17.8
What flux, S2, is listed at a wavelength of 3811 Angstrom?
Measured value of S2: 25.4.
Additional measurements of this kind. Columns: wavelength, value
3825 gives 22.2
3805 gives 25.5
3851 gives 15.3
